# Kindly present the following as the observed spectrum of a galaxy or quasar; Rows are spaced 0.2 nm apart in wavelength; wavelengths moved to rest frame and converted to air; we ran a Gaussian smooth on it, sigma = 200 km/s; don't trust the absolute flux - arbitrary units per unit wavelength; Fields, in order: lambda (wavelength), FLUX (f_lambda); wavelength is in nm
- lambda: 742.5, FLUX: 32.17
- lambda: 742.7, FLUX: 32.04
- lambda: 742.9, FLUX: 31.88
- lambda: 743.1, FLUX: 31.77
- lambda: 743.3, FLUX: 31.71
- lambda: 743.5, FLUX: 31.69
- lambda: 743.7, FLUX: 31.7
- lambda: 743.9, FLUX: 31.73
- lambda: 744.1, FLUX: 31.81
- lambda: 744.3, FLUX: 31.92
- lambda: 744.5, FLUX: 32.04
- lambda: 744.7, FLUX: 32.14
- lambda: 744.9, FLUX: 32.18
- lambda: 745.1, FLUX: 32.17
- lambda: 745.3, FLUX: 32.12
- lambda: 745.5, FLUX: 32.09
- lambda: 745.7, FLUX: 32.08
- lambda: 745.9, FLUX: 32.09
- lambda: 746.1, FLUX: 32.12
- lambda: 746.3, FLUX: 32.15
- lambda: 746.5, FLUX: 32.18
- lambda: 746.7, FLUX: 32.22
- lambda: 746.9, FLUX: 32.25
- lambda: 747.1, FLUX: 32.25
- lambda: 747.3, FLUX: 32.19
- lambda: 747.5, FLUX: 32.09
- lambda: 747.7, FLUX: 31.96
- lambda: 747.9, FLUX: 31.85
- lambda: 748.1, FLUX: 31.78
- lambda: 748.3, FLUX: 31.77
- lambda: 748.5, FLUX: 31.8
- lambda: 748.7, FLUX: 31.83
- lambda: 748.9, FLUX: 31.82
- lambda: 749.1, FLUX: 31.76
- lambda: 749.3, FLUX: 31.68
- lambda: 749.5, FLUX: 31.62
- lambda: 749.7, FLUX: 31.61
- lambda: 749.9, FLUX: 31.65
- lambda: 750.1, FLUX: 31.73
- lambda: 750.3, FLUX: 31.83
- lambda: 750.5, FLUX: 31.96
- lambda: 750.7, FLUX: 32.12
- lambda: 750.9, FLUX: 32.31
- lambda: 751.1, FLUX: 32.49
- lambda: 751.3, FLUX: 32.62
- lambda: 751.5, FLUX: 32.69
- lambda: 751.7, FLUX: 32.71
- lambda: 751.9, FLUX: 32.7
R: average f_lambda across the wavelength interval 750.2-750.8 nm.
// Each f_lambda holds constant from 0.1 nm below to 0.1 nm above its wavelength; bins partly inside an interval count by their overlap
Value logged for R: 32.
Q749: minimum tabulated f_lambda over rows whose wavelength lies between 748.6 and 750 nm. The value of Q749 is 31.61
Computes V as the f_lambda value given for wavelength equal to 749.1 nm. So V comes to 31.76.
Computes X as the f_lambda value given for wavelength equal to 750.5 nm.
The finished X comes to 31.96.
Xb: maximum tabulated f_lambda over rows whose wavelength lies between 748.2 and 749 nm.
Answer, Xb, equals 31.83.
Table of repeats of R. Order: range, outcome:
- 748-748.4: 31.8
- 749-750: 31.7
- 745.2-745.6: 32.1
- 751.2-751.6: 32.7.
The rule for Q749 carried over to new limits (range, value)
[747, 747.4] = 32.19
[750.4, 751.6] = 31.96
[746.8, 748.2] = 31.78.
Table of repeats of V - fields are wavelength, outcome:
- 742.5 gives 32.17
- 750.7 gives 32.12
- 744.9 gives 32.18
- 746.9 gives 32.25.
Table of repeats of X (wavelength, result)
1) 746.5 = 32.18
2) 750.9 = 32.31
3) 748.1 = 31.78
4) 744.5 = 32.04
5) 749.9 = 31.65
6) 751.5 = 32.69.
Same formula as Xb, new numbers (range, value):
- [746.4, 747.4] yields 32.25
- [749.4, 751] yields 32.31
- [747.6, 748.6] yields 31.96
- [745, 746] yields 32.17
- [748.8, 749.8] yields 31.82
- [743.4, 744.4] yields 31.92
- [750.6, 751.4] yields 32.62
